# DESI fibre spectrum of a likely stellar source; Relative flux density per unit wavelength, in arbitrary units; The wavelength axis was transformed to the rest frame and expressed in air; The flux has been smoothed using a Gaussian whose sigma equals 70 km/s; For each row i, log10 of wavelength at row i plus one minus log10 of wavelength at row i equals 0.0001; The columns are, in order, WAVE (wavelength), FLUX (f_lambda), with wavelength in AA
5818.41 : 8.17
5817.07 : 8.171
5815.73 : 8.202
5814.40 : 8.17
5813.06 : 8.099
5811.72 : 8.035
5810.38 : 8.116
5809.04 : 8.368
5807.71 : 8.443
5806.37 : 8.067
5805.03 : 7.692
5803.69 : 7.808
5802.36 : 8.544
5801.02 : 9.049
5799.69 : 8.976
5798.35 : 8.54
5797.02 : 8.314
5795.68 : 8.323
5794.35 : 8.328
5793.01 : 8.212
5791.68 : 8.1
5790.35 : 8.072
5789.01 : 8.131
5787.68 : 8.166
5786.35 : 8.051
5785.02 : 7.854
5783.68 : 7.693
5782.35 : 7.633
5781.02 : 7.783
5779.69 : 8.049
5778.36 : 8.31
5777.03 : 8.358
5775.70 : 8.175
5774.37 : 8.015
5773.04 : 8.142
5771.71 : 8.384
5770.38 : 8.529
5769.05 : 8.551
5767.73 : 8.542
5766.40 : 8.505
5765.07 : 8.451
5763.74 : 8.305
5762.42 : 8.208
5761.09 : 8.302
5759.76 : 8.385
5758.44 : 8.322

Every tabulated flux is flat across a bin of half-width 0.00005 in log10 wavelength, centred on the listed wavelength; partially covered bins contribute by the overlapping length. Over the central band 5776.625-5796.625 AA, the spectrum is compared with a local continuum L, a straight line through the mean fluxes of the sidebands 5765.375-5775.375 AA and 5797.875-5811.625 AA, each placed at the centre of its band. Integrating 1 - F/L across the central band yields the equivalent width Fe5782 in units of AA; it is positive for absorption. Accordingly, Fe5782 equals 0.7 AA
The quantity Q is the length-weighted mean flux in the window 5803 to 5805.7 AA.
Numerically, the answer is 7.76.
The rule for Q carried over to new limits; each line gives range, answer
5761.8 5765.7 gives 8.33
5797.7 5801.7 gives 8.85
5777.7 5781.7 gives 8.05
